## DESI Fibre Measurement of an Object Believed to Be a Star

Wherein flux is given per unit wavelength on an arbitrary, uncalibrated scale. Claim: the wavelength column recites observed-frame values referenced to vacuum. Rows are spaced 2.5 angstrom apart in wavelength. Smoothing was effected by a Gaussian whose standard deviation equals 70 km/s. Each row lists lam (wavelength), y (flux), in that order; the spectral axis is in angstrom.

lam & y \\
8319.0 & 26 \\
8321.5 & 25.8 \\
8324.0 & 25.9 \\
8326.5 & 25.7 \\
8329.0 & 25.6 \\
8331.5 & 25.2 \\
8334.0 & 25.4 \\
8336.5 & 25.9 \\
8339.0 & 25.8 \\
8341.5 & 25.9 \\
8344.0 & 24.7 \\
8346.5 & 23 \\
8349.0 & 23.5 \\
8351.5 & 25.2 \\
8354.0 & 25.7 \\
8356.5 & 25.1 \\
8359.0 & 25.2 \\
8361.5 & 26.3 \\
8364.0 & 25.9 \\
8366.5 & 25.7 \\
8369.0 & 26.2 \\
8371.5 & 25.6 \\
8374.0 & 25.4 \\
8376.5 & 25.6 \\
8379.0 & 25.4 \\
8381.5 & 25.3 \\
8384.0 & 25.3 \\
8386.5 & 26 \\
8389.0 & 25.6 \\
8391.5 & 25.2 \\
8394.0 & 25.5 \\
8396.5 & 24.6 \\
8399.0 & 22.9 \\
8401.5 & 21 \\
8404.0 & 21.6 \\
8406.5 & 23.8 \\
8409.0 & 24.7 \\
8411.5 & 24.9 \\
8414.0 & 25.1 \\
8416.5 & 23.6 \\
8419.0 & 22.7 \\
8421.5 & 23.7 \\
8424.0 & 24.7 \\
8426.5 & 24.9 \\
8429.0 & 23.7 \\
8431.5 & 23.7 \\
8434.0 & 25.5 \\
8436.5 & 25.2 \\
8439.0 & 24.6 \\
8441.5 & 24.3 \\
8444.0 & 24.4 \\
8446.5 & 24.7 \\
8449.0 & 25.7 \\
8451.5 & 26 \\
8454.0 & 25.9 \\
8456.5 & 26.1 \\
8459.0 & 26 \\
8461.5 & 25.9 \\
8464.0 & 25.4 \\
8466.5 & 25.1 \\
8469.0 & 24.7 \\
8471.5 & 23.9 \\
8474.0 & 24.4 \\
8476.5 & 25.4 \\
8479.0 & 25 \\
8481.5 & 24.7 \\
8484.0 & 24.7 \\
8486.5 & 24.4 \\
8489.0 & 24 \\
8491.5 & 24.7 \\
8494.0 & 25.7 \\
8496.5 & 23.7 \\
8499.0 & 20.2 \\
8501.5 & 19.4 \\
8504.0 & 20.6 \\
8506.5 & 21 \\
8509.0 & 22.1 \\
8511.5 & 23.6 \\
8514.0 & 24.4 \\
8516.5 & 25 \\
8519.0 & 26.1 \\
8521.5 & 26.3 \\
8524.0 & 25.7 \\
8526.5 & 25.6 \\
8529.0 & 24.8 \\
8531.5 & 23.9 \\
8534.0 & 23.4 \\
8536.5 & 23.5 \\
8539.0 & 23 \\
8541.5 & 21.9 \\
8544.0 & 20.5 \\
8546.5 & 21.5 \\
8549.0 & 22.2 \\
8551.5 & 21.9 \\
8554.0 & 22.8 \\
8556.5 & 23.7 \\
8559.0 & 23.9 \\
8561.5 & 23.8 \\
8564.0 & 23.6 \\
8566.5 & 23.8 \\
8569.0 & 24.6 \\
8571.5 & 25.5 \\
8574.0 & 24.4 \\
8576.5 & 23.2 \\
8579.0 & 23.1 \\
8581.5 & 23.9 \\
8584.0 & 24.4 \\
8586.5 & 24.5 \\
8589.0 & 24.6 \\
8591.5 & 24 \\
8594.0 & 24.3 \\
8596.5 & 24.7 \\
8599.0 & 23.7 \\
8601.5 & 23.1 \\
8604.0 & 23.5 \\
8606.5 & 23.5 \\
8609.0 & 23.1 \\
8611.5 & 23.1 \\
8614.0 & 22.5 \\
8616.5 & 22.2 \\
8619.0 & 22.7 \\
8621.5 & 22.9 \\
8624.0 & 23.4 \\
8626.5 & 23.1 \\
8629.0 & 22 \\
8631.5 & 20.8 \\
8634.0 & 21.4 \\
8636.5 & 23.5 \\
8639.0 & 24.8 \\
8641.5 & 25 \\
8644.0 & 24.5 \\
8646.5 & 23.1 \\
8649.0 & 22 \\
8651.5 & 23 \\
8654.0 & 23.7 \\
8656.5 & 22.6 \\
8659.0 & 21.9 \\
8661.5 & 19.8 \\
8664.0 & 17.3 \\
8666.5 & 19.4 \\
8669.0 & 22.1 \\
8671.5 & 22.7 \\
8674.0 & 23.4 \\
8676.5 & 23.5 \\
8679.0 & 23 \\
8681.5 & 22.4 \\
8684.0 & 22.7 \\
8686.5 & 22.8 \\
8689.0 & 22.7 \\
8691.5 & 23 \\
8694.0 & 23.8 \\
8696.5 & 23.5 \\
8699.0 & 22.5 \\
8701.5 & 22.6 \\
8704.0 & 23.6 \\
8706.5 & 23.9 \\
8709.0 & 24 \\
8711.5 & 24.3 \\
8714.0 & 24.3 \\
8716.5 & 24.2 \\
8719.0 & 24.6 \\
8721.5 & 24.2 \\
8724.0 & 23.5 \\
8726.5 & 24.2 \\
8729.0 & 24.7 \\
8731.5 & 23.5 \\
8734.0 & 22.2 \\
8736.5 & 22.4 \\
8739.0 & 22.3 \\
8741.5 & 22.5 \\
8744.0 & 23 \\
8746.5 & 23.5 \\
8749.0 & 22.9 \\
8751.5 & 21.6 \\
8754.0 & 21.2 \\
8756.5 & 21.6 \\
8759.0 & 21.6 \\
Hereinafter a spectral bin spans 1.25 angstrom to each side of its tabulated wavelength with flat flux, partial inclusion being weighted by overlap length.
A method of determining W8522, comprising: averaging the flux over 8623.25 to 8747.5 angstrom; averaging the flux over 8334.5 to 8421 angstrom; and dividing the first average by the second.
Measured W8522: 0.9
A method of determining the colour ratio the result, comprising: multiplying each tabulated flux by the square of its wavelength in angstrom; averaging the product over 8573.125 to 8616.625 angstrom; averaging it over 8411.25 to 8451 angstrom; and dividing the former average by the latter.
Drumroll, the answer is 1.01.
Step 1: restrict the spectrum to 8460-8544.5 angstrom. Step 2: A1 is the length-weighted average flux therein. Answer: 23.9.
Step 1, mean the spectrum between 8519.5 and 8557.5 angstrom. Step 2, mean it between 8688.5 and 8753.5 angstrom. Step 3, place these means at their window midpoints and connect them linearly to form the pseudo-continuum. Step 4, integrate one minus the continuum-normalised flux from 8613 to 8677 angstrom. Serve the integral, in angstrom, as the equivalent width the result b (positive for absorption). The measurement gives 2.6 angstrom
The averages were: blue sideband 23.4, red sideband 23.3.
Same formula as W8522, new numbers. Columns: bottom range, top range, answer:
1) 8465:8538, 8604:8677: 0.94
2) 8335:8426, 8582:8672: 0.92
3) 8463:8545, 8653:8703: 0.93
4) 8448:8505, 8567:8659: 0.96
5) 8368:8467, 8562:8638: 0.95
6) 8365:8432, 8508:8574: 0.97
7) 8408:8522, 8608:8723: 0.94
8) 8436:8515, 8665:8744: 0.96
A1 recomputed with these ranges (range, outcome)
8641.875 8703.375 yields 22.5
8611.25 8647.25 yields 23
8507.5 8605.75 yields 23.8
